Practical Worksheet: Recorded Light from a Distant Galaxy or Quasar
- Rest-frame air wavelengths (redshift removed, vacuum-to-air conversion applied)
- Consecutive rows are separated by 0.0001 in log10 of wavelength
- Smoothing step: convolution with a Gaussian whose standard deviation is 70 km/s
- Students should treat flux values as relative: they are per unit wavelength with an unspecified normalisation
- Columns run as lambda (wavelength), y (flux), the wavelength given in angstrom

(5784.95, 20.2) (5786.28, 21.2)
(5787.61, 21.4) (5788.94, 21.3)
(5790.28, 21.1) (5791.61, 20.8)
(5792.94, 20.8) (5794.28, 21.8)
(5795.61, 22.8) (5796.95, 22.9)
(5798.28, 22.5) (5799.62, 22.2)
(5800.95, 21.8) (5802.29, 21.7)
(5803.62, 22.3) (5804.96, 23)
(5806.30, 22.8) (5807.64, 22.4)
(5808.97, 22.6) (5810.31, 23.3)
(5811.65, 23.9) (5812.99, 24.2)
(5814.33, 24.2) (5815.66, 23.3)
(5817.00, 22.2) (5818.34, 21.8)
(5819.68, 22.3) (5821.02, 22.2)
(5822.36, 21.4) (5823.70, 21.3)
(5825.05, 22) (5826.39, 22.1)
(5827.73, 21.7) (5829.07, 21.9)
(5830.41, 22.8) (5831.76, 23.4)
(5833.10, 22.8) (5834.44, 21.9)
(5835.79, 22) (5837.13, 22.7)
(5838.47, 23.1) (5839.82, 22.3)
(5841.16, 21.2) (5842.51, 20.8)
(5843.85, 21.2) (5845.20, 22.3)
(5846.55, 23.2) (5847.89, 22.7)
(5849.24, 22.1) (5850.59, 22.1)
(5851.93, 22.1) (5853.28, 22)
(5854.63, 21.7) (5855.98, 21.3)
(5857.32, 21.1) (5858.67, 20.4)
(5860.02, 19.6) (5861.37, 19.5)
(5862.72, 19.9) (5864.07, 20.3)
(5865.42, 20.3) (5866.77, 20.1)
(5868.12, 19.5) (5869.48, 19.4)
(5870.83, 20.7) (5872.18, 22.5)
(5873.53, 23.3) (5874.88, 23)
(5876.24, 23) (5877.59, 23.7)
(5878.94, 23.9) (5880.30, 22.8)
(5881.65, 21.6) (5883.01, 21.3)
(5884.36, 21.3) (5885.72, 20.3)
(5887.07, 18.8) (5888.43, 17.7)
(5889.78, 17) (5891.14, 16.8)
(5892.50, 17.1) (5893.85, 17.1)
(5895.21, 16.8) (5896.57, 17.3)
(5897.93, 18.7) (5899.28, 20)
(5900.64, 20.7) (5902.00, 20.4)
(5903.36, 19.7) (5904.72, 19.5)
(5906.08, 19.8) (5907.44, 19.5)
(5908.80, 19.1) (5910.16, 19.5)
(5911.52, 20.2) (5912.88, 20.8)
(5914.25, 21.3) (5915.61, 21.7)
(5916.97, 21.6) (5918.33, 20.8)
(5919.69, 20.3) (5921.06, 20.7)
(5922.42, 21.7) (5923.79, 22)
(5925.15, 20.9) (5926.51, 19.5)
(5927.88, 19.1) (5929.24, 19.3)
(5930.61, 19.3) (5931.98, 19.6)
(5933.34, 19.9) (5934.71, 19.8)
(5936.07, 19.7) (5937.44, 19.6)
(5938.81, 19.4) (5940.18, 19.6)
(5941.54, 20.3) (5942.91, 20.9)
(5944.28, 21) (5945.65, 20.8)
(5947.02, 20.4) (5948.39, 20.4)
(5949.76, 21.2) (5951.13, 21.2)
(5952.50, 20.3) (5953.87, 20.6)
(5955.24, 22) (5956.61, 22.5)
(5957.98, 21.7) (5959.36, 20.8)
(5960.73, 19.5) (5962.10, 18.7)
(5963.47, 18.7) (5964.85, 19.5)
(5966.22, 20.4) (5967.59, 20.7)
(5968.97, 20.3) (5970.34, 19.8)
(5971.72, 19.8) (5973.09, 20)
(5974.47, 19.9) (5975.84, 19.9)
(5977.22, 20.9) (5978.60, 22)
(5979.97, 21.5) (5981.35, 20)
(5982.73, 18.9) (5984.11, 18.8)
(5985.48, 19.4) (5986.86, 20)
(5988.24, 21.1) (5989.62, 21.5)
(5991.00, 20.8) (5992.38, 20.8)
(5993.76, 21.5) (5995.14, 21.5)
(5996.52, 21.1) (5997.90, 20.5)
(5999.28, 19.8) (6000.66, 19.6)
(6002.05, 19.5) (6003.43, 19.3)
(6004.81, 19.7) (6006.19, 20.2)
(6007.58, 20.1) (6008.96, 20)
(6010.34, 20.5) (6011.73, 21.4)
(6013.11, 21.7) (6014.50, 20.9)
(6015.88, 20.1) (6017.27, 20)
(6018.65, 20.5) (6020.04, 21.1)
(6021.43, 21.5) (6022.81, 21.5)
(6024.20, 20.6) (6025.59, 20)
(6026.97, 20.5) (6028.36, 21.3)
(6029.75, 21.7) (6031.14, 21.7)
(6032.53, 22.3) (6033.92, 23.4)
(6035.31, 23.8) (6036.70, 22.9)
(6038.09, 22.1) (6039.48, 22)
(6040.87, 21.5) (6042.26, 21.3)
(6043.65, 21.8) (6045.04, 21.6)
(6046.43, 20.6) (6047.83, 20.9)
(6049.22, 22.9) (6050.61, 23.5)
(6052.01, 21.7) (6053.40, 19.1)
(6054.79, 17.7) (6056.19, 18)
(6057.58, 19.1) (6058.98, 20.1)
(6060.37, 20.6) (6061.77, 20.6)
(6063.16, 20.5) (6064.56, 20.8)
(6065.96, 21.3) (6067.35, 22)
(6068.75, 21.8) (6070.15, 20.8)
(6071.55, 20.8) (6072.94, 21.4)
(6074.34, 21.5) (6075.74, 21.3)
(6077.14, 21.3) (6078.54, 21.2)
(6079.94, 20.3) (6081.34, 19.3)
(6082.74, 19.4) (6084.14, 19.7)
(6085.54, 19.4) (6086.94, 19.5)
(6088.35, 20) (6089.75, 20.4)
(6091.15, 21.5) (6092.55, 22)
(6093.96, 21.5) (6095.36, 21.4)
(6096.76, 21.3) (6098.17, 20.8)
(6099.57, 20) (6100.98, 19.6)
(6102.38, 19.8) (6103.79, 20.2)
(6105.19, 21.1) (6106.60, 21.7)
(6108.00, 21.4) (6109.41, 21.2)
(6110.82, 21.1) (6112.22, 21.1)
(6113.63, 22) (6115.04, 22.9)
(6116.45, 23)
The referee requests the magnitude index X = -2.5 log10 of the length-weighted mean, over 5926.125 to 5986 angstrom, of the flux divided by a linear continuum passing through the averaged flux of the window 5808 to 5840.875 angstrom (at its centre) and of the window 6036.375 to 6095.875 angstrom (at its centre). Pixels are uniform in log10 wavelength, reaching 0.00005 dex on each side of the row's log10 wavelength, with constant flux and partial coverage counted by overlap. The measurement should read 0.07 mag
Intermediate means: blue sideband 22.5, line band 20.2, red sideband 20.8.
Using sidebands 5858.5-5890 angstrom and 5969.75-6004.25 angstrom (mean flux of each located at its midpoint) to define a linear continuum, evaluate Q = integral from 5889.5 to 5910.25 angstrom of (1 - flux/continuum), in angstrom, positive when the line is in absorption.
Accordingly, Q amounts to 2.1 angstrom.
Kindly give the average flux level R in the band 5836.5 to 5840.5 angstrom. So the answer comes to 22.7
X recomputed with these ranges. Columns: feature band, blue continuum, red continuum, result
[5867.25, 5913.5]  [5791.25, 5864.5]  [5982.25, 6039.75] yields 0.08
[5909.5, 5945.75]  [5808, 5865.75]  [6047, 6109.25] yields 0.06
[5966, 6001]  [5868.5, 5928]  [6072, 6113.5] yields 0.00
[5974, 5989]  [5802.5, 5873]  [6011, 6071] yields 0.06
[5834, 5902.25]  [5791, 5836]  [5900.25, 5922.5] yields 0.03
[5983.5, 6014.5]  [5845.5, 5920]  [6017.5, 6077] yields 0.03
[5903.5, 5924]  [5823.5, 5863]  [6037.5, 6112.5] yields 0.05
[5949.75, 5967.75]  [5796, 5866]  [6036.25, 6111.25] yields 0.05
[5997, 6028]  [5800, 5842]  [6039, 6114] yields 0.04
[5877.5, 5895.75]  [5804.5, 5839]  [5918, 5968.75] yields 0.09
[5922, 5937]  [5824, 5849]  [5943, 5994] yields 0.05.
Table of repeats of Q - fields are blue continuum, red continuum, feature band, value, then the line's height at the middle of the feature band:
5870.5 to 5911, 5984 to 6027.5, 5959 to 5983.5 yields 0.4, 20.4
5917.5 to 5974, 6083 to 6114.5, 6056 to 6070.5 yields 0.0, 20.6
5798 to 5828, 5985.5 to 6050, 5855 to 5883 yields 1.0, 22.1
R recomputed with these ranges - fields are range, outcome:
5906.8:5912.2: 19.6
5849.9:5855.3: 22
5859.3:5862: 19.6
